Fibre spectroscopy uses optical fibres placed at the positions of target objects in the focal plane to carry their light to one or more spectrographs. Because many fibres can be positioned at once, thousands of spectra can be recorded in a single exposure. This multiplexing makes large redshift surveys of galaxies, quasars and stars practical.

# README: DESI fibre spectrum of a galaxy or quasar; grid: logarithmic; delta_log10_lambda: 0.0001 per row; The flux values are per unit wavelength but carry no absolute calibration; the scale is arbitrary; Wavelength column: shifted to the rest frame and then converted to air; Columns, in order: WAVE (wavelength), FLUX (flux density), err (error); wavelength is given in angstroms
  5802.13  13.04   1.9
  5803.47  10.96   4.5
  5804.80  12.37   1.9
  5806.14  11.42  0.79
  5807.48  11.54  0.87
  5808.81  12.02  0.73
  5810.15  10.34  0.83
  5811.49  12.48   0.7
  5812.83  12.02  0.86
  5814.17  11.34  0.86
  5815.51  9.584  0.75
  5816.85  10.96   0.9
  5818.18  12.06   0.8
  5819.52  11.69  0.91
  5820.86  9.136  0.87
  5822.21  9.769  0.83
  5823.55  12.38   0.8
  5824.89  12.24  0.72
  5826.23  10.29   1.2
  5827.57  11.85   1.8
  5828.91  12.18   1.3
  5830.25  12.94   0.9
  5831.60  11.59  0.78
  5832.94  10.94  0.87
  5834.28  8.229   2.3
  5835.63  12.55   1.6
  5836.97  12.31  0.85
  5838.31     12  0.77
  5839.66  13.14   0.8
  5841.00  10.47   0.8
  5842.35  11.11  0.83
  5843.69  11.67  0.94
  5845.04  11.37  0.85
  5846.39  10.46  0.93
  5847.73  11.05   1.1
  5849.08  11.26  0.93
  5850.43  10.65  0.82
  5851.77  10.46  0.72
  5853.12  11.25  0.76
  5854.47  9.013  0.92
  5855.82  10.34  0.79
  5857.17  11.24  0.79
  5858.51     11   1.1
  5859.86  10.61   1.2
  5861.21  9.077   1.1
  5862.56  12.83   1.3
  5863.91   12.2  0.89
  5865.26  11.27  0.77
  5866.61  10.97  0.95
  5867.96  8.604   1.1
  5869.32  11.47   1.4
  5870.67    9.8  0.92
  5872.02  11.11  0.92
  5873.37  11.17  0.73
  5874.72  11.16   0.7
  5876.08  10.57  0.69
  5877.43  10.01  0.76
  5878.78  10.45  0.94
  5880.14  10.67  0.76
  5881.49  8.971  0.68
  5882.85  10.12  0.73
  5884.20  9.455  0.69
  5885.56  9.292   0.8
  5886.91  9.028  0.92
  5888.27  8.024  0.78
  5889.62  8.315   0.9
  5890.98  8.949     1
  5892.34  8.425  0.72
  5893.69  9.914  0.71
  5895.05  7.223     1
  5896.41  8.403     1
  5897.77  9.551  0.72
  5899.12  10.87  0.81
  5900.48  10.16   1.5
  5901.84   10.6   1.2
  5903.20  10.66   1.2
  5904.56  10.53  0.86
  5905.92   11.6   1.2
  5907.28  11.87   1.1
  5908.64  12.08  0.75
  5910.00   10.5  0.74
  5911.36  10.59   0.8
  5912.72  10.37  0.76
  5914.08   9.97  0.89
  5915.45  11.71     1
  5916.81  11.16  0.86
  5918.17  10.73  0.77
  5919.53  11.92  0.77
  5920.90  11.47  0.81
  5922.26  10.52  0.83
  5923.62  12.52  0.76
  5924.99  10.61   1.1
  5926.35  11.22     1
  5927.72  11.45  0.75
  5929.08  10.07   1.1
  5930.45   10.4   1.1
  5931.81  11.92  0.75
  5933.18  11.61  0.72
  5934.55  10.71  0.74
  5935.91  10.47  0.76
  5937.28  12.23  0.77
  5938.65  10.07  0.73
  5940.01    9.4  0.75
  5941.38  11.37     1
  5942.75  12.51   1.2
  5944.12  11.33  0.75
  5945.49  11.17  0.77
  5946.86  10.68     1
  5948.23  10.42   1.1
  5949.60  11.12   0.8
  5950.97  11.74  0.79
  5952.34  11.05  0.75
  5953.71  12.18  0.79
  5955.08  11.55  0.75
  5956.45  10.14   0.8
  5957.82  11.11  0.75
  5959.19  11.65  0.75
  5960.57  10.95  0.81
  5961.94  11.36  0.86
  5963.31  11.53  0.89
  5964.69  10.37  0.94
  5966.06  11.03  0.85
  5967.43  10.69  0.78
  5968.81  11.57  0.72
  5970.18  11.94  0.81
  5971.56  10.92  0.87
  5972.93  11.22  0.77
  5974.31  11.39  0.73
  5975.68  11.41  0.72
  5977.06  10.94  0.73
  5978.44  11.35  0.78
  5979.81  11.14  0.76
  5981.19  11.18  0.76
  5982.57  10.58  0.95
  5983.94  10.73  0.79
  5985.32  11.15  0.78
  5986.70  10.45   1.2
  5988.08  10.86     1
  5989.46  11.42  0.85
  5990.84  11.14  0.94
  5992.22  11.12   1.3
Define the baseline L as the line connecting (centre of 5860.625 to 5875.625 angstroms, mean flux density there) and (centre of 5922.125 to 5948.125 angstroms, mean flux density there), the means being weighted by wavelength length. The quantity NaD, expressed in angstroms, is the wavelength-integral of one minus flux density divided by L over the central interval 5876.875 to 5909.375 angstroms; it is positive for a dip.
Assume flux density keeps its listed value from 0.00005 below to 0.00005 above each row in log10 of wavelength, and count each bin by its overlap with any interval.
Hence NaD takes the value 3.4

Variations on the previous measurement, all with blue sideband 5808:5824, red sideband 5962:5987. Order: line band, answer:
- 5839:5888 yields 2.2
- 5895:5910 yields 0.9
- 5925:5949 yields 0.3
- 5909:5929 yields 0.1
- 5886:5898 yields 2.7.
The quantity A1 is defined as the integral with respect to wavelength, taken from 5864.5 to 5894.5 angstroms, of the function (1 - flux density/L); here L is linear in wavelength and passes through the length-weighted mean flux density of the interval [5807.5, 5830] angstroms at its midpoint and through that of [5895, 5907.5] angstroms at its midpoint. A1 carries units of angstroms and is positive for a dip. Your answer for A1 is 1.8 angstroms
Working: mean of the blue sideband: 11.3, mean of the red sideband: 10.2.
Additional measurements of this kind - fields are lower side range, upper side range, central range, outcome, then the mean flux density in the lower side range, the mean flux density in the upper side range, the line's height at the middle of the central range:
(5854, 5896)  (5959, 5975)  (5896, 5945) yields -1.49 angstroms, 10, 11.2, 10.6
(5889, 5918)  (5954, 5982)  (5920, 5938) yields -1.02 angstroms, 10.2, 11.2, 10.6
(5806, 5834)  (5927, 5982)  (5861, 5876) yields 0.45 angstroms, 11.3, 11.1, 11.3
